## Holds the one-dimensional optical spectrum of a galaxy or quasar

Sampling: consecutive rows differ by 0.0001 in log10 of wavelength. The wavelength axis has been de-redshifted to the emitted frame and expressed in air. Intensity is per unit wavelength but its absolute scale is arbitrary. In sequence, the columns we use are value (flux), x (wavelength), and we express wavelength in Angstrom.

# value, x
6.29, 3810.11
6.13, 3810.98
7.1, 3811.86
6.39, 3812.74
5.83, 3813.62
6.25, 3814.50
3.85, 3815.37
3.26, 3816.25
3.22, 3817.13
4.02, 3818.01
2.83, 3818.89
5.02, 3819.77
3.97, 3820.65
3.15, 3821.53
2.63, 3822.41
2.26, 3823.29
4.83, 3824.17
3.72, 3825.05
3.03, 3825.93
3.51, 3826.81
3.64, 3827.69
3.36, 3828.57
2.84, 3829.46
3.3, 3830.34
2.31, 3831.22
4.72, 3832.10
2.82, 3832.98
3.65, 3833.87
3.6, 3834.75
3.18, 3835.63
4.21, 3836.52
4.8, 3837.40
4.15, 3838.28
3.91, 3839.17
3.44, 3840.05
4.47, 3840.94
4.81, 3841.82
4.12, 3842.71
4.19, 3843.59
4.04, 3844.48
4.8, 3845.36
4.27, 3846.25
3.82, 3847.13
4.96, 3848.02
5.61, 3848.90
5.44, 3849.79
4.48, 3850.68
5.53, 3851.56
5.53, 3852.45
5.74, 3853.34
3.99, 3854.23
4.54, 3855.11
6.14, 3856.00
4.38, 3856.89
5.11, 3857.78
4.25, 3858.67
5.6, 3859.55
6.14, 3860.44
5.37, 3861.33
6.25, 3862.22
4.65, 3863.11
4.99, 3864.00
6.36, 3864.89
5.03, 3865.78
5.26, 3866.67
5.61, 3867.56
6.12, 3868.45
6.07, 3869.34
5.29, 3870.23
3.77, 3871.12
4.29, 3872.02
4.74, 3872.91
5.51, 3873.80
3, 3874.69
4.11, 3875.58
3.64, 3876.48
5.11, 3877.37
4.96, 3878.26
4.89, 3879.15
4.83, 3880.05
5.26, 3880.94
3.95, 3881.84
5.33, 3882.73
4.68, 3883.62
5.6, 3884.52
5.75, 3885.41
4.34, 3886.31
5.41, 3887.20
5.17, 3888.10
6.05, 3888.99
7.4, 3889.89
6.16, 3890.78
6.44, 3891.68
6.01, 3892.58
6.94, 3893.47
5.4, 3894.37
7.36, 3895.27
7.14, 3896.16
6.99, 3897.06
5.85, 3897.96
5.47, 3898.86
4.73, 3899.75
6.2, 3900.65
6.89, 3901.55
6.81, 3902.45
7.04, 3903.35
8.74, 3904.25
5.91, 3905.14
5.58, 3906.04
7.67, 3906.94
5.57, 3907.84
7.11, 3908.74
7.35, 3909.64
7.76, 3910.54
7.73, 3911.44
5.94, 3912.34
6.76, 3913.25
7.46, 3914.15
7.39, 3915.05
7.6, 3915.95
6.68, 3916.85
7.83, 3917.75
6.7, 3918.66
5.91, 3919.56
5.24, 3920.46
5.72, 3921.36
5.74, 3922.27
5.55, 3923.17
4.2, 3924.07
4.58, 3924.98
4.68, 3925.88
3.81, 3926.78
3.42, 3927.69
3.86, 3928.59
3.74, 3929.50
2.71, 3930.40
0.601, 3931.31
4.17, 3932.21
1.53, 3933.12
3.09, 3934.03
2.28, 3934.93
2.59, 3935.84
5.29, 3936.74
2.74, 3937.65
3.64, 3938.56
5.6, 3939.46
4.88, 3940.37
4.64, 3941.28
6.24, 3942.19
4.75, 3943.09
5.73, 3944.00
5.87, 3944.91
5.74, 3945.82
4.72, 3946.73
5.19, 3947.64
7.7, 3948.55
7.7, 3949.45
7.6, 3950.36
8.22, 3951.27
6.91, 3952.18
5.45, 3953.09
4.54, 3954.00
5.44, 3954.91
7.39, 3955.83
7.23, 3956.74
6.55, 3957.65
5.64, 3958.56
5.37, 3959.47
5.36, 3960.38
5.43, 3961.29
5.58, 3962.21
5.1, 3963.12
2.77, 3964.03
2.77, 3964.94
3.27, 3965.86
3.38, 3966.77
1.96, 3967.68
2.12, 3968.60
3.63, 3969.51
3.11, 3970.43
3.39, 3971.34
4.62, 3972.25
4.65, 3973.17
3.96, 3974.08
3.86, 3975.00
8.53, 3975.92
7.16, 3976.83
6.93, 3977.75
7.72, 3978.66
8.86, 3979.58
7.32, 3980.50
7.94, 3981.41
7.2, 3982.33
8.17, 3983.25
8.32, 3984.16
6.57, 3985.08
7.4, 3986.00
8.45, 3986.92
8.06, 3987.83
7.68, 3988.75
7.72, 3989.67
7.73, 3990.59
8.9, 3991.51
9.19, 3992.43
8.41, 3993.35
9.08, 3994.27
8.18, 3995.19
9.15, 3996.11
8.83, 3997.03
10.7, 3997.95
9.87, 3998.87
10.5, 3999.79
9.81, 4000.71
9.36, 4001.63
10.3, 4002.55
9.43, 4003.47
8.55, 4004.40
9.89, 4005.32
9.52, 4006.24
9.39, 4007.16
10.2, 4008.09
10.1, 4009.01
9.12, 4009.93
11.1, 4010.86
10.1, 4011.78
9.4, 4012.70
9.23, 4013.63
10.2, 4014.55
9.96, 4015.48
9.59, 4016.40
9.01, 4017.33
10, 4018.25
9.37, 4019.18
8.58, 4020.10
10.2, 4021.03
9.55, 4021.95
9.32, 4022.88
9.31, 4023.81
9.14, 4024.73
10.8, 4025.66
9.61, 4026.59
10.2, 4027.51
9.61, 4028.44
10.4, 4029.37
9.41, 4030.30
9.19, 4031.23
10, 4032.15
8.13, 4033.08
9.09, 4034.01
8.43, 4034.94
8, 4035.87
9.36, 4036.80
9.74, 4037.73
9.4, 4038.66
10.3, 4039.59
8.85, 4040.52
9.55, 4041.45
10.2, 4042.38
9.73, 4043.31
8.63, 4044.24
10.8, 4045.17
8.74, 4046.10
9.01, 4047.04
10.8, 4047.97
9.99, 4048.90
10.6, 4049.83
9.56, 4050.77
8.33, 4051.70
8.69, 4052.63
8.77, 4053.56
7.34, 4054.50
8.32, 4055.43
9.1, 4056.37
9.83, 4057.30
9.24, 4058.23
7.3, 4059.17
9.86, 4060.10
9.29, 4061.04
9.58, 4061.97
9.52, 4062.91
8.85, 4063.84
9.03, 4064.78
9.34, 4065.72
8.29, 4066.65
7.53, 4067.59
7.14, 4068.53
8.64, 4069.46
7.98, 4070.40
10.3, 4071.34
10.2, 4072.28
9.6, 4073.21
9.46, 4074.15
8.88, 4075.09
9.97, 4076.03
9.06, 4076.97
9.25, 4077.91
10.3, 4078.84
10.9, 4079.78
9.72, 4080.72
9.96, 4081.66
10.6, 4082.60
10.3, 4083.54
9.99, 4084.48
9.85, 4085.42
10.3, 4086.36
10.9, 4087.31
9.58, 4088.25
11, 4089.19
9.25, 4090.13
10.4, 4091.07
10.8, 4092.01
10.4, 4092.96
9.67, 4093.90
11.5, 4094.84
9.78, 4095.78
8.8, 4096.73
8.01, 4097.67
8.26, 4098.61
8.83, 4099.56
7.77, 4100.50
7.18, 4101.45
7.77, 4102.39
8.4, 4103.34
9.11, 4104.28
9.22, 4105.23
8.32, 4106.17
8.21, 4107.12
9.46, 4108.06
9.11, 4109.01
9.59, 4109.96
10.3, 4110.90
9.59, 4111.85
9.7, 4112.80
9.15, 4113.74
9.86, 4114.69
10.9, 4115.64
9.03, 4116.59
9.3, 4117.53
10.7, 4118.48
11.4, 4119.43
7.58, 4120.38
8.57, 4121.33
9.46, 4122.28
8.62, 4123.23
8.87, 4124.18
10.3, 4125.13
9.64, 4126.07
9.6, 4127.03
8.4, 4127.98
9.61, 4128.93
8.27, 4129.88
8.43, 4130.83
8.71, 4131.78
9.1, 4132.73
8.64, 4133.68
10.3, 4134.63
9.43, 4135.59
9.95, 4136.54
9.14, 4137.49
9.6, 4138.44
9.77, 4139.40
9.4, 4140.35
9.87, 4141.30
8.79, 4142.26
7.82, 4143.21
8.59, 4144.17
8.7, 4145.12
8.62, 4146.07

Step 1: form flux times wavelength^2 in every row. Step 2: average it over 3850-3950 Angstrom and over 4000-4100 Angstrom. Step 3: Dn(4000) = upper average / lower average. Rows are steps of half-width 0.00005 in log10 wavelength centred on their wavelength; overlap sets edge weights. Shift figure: 1.90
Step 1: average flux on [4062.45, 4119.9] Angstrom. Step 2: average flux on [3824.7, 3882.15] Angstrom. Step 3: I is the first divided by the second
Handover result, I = 2.08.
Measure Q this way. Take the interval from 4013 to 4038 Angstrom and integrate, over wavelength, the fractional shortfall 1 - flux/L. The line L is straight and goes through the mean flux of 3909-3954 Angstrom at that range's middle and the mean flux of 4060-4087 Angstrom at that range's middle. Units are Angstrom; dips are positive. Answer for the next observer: -4.4 Angstrom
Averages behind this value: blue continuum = 5.33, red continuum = 9.44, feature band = 9.46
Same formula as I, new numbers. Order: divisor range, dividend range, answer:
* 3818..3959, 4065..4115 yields 1.83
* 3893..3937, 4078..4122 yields 1.70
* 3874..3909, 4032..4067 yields 1.59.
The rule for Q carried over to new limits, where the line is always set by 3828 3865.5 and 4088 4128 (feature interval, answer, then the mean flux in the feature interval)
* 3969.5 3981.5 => 1.8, 5.85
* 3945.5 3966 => 2.4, 5.76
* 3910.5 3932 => 1.6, 5.42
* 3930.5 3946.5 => 5.6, 4.06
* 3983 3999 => -2.8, 8.44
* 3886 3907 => -3.3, 6.31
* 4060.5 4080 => -1.2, 9.18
